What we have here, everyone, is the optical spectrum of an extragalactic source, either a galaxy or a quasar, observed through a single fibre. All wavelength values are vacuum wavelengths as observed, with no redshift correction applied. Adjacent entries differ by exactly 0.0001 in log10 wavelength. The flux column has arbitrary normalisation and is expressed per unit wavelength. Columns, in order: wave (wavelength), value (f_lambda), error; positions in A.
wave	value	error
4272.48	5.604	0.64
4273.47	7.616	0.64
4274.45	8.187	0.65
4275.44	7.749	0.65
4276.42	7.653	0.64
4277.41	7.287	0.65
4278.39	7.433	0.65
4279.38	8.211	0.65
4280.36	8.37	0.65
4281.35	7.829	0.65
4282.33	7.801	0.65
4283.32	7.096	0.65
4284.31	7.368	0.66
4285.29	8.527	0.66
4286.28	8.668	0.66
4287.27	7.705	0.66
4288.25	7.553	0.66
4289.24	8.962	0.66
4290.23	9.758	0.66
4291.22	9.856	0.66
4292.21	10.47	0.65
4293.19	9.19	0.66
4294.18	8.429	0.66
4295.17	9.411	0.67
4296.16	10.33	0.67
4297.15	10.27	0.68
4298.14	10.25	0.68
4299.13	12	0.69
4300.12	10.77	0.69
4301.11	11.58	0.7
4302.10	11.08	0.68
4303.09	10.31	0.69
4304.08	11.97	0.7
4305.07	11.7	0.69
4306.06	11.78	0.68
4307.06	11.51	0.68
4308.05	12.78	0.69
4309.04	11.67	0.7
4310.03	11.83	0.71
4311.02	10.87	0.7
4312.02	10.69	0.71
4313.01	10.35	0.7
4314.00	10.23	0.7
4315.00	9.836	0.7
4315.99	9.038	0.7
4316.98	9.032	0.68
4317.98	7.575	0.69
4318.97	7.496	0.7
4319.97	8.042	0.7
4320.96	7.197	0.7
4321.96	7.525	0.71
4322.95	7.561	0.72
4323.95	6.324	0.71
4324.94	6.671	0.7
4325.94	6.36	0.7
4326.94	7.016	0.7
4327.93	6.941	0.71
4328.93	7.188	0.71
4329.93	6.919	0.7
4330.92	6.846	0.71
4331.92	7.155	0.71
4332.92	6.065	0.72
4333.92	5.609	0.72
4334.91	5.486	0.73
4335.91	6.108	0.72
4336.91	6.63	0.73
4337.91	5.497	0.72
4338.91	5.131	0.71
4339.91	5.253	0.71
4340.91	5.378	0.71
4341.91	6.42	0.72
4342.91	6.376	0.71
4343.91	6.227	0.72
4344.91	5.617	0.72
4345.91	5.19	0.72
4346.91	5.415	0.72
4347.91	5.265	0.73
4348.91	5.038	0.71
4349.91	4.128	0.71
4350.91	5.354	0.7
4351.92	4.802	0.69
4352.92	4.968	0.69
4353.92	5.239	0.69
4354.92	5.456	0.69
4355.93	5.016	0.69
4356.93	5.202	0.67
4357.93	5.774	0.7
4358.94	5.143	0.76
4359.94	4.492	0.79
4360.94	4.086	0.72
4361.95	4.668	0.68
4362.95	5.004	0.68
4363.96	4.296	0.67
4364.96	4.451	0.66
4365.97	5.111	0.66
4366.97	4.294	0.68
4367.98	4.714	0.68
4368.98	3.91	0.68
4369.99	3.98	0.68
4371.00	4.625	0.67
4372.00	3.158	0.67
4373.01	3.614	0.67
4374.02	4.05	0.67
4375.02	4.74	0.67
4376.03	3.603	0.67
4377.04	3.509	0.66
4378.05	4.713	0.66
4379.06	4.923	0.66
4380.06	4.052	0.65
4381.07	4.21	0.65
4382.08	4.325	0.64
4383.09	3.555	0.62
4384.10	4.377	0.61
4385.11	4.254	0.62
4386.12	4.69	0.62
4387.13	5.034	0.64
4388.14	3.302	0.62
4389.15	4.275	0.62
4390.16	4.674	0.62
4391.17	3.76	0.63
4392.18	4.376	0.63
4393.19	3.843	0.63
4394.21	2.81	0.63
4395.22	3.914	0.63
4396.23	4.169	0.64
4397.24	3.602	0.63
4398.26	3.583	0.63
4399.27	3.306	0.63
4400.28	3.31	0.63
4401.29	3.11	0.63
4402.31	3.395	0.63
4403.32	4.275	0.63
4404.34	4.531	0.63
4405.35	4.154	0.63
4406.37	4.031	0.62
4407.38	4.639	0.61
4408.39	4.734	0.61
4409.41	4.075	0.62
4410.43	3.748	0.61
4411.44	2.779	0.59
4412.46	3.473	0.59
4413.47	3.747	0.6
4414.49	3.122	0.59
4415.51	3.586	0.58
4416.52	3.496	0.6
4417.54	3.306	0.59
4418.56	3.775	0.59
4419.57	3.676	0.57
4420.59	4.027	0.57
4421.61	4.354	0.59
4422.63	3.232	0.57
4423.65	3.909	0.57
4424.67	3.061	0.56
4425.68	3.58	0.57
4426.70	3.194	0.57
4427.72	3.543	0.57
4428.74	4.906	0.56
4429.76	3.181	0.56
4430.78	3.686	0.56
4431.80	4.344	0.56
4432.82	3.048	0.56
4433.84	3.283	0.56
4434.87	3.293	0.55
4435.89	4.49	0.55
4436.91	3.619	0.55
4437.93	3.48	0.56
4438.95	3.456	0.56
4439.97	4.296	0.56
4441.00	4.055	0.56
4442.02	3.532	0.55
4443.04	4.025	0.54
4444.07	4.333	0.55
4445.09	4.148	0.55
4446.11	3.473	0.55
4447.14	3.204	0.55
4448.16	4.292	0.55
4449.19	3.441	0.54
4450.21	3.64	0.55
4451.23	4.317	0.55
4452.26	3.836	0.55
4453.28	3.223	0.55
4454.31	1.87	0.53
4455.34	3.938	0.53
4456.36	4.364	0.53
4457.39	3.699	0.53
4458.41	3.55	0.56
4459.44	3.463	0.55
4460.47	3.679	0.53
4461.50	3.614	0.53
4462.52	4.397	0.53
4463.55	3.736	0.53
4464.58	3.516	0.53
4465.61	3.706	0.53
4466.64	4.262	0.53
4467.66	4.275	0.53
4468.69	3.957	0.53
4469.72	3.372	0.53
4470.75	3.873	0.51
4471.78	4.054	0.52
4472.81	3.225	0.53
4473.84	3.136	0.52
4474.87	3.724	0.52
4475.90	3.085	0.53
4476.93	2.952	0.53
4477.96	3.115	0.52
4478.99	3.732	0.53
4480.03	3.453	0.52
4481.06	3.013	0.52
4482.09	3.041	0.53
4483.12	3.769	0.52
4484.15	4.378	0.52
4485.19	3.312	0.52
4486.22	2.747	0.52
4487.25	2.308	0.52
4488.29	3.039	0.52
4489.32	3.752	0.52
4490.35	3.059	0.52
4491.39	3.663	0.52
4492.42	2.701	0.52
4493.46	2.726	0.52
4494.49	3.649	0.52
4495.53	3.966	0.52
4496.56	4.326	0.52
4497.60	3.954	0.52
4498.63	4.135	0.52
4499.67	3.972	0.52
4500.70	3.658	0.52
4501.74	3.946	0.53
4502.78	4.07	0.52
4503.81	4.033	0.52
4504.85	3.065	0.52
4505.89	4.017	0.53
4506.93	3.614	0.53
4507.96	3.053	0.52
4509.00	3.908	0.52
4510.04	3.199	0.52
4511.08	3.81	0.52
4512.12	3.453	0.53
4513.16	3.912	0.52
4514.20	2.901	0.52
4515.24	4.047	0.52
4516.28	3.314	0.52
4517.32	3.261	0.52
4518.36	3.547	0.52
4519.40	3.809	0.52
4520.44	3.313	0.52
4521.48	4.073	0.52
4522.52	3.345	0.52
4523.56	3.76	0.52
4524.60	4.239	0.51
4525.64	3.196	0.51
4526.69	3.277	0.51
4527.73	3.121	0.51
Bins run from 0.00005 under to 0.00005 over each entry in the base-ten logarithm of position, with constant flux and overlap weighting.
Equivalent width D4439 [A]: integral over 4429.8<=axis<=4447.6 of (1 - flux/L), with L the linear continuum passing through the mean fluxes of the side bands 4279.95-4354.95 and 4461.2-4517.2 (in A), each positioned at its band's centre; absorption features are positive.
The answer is 4.2 A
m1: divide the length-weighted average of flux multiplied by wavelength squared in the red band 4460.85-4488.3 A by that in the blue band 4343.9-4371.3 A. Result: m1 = 0.76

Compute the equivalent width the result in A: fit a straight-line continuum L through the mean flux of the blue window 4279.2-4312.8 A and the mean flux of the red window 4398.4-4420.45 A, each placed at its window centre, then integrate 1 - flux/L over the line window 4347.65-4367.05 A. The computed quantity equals 4.9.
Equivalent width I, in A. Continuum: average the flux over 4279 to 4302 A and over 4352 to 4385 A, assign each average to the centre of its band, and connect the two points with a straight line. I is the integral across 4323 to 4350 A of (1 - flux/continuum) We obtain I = 1.5 A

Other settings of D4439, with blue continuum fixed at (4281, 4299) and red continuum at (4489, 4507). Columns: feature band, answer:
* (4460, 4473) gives 1.9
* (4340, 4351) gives 3.0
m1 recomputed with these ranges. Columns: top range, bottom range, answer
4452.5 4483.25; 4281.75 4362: 0.49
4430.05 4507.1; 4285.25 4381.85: 0.55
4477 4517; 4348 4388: 0.82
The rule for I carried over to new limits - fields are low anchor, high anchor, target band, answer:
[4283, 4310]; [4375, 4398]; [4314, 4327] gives 1.1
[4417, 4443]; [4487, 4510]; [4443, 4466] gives -0.3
